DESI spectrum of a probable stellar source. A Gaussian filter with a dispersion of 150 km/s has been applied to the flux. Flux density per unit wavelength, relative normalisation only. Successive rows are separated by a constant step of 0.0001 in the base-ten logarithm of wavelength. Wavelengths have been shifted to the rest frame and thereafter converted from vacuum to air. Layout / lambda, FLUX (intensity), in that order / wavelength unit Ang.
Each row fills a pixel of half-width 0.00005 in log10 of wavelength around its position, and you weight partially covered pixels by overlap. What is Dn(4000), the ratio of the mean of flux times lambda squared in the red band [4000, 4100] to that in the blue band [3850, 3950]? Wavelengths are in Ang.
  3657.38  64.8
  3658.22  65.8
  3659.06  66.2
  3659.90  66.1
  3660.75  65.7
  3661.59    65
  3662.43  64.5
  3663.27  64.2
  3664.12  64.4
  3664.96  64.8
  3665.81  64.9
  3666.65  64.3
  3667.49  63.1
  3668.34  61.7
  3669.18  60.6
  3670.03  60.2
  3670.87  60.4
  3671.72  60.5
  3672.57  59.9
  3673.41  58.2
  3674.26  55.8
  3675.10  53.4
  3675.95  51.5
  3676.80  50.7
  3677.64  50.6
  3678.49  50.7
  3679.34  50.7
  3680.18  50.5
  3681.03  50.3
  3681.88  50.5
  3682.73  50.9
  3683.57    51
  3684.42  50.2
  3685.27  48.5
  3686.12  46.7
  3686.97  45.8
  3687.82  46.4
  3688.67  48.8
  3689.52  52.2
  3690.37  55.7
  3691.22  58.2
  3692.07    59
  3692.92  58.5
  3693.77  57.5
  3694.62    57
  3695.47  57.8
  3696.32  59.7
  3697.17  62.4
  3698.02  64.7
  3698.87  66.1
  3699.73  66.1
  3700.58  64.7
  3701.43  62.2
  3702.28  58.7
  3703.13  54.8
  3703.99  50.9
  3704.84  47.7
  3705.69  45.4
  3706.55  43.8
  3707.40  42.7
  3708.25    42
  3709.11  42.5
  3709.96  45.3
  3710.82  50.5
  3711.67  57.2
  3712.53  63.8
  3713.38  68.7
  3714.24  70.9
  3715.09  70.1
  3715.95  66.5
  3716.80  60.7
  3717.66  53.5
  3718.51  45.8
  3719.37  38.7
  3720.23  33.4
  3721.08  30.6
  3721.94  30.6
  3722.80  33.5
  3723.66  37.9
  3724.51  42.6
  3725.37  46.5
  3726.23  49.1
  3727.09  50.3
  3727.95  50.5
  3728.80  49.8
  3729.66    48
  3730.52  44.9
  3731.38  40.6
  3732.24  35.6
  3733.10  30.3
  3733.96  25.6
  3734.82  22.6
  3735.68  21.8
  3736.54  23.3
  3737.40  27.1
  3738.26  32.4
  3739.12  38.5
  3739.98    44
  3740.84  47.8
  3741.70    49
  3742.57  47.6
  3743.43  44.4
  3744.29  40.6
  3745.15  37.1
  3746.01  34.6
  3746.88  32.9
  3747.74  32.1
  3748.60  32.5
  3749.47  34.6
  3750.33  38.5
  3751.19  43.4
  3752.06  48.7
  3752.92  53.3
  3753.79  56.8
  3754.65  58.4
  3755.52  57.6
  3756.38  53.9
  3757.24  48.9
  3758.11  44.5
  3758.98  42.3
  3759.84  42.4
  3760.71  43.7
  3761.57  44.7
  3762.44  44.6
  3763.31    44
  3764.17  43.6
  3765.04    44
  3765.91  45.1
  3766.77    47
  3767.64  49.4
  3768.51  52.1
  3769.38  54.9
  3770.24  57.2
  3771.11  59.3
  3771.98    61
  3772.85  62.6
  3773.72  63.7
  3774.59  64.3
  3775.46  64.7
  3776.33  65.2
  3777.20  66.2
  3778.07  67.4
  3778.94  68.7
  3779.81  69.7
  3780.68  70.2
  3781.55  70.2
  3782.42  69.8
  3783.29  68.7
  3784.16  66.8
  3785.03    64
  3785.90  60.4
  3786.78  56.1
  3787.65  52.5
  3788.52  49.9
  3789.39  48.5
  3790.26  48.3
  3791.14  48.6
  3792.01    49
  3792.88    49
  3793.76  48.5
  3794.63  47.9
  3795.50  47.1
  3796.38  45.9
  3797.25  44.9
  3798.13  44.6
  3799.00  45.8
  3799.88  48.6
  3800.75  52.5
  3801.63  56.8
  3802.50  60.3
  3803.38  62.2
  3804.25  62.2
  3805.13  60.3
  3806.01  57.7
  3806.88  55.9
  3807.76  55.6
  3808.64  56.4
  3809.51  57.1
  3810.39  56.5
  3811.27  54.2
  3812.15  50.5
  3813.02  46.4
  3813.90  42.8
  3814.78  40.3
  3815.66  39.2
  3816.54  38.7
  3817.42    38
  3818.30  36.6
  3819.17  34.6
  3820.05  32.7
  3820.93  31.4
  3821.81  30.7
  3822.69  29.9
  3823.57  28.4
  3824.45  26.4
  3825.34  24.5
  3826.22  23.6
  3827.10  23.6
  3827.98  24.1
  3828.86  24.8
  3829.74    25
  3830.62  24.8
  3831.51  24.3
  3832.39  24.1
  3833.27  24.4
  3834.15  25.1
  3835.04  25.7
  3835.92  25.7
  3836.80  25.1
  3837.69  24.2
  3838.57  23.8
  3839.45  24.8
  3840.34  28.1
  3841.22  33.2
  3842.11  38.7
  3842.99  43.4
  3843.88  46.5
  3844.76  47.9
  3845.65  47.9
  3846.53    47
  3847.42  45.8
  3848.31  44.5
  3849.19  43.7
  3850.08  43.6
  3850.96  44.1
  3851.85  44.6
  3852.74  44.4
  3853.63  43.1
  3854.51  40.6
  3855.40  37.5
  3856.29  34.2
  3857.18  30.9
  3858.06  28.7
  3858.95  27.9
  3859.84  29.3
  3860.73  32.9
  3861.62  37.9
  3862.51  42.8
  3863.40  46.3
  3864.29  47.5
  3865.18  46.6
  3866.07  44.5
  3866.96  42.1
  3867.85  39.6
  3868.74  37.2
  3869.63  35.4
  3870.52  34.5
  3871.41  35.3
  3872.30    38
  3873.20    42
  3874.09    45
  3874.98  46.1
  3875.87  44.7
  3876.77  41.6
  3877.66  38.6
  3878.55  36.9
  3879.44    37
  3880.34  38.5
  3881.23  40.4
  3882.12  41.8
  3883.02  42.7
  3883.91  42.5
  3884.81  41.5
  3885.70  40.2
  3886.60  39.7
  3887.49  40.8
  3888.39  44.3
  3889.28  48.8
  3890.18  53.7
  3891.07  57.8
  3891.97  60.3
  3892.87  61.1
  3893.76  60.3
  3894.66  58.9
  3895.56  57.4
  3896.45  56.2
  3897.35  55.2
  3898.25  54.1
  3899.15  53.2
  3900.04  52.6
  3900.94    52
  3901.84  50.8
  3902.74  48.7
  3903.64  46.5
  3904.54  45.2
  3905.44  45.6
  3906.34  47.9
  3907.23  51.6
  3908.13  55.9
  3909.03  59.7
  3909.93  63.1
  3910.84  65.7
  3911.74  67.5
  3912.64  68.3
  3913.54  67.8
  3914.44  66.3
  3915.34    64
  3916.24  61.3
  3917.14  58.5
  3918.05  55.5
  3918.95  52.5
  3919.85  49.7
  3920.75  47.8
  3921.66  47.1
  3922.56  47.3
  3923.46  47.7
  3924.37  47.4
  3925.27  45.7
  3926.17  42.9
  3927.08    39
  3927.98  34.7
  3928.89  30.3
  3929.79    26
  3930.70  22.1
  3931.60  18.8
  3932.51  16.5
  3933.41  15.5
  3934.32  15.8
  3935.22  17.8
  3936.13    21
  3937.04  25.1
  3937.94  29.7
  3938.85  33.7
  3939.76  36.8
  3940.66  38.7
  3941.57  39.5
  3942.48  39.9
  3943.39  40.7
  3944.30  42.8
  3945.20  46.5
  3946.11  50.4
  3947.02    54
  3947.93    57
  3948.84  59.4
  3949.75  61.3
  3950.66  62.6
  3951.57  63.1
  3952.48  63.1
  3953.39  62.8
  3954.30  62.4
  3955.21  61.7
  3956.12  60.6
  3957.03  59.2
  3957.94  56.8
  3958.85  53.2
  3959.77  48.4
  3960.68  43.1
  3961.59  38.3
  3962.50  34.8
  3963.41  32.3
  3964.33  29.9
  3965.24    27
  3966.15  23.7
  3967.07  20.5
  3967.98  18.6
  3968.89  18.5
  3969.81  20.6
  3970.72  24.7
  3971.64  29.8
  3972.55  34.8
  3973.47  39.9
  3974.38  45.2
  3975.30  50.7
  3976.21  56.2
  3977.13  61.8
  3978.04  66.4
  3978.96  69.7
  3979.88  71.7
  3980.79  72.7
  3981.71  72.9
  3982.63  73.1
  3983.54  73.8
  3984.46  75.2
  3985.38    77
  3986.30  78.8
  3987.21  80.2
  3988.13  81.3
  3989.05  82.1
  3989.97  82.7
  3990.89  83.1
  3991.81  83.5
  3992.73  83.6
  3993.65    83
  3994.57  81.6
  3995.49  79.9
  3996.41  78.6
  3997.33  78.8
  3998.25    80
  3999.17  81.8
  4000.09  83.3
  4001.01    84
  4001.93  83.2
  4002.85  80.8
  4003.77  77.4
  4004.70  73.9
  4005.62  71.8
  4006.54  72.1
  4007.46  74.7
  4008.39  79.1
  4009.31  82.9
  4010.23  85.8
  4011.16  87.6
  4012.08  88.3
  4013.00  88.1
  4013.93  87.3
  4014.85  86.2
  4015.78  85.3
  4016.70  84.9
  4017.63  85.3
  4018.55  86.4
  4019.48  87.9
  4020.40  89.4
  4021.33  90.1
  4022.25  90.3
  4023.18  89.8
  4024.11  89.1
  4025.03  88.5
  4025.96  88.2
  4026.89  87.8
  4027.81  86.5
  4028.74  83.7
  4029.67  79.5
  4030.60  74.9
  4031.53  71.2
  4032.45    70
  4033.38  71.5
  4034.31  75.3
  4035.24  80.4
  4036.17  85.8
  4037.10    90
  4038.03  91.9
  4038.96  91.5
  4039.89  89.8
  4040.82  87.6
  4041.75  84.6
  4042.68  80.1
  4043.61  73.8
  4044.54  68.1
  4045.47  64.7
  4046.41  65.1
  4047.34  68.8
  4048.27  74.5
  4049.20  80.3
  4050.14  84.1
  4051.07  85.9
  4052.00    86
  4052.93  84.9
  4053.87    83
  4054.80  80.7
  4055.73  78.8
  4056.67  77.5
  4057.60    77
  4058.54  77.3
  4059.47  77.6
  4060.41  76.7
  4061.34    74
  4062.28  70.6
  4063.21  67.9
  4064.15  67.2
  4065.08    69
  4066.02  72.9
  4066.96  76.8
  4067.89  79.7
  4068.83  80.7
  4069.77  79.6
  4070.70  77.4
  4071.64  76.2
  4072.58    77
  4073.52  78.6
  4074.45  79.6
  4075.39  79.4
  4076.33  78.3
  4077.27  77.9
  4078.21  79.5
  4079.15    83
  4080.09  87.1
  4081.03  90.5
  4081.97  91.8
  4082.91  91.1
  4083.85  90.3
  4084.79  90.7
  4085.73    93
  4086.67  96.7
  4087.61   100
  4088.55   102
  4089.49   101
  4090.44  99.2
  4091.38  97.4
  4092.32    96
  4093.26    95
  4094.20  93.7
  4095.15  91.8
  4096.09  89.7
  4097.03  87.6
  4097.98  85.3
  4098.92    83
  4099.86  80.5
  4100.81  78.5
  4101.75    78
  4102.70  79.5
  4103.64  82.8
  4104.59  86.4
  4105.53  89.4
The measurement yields 2.0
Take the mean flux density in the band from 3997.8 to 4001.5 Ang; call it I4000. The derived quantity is 82.4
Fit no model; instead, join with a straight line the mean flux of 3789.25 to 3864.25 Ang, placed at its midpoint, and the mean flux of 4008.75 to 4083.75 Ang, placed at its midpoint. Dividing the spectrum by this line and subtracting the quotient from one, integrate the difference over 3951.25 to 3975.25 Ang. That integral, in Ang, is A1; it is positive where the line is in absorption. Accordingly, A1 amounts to 8.8 Ang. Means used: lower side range 40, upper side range 81.2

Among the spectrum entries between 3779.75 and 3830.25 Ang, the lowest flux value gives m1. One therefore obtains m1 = 23.6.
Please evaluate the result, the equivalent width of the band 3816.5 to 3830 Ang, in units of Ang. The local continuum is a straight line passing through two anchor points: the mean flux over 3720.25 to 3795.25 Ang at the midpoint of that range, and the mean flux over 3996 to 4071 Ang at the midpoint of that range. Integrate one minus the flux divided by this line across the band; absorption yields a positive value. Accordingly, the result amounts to 6.4 Ang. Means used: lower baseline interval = 48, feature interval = 29.4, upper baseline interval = 80.5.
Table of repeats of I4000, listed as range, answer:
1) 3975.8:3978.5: 61.6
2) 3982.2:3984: 73.7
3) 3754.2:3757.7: 54.7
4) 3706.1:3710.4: 43.2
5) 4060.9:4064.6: 69.8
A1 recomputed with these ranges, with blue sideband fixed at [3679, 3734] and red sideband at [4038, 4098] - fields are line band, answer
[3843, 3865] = 7.9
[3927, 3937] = 6.8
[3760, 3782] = -0.1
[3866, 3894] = 9.7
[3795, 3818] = 3.4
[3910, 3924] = 2.3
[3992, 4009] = -0.6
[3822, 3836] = 8.2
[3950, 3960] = 1.8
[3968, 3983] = 5.1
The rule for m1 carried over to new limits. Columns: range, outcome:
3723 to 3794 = 21.8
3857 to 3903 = 27.9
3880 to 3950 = 15.5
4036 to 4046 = 64.7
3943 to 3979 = 18.5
